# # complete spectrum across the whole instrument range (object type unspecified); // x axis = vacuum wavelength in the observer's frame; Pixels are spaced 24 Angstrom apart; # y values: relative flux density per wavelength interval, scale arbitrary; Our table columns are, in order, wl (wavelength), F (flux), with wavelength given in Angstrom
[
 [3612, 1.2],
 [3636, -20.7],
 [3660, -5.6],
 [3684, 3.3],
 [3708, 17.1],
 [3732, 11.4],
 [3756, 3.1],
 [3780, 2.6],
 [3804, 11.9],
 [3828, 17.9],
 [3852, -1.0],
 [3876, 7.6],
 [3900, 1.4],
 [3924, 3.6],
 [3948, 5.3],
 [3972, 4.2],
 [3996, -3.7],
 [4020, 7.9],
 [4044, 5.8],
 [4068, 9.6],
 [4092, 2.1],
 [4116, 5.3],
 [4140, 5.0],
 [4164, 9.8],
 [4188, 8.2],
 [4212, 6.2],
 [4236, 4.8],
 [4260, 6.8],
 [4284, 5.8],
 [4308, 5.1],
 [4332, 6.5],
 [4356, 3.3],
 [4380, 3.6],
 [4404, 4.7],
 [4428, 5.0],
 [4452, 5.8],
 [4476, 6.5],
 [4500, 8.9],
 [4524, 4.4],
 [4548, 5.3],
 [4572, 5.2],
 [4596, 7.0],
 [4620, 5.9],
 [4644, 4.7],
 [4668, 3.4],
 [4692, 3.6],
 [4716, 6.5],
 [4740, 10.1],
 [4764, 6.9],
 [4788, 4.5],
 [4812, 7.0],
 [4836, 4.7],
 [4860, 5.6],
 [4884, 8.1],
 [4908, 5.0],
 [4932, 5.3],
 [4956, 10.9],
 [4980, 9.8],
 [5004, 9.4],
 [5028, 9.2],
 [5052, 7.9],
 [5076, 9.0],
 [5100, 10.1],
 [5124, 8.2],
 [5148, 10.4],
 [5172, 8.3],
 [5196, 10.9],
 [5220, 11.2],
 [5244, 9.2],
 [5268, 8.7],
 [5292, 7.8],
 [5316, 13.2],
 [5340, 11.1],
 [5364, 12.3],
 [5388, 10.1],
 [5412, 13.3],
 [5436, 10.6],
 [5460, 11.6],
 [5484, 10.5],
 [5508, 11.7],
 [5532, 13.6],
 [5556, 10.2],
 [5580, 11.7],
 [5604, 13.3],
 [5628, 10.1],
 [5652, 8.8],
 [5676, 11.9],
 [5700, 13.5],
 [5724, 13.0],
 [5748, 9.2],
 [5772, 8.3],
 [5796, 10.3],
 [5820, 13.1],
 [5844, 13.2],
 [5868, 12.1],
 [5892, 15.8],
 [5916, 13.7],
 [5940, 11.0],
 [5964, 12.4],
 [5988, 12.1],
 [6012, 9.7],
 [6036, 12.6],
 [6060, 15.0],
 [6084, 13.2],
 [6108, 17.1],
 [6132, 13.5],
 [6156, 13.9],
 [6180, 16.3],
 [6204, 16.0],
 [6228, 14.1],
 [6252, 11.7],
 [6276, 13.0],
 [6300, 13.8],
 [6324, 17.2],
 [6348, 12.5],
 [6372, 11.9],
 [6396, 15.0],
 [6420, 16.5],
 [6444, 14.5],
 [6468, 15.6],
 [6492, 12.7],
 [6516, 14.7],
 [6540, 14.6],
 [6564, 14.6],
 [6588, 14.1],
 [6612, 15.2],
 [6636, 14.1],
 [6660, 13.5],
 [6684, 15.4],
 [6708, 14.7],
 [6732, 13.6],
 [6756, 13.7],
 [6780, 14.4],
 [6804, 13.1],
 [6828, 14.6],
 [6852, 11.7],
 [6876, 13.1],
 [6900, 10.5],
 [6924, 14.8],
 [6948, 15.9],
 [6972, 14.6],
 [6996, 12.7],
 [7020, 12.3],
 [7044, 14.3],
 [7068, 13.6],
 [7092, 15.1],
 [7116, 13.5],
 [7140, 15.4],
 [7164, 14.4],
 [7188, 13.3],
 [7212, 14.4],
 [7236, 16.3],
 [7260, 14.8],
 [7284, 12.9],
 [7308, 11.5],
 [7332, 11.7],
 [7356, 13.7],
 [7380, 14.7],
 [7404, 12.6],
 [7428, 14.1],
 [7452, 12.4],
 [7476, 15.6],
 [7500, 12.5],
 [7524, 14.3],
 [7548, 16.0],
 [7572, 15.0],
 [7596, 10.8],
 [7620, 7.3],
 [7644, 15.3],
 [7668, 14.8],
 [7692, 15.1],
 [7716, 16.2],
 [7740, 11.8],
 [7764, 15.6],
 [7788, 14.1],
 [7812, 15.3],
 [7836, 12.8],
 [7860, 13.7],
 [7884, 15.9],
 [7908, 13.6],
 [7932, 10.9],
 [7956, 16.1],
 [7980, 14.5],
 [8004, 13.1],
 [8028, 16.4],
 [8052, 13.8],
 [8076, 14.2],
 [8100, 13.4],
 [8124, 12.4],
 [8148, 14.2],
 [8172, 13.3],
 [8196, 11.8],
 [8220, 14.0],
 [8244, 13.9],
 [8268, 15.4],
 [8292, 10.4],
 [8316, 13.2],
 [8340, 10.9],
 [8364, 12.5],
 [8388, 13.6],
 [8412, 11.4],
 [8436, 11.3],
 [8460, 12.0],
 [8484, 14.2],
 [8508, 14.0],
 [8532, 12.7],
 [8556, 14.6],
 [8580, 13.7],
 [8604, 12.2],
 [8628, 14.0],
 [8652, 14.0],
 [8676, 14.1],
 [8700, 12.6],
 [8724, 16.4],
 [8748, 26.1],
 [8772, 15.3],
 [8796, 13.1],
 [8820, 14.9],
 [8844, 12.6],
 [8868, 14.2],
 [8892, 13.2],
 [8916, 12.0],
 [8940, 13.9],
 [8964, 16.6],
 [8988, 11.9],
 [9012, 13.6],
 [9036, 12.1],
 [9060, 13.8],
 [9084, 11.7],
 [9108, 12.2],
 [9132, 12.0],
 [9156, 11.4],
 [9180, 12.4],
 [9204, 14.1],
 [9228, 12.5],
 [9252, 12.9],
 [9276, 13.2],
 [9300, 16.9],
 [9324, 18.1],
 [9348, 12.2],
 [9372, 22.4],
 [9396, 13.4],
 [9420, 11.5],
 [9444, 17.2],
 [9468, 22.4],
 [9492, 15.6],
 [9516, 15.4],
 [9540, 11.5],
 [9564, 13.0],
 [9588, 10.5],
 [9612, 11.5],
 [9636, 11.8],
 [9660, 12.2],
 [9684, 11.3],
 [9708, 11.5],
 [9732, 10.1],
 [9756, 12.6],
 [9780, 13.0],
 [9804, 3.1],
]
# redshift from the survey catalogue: 0.33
